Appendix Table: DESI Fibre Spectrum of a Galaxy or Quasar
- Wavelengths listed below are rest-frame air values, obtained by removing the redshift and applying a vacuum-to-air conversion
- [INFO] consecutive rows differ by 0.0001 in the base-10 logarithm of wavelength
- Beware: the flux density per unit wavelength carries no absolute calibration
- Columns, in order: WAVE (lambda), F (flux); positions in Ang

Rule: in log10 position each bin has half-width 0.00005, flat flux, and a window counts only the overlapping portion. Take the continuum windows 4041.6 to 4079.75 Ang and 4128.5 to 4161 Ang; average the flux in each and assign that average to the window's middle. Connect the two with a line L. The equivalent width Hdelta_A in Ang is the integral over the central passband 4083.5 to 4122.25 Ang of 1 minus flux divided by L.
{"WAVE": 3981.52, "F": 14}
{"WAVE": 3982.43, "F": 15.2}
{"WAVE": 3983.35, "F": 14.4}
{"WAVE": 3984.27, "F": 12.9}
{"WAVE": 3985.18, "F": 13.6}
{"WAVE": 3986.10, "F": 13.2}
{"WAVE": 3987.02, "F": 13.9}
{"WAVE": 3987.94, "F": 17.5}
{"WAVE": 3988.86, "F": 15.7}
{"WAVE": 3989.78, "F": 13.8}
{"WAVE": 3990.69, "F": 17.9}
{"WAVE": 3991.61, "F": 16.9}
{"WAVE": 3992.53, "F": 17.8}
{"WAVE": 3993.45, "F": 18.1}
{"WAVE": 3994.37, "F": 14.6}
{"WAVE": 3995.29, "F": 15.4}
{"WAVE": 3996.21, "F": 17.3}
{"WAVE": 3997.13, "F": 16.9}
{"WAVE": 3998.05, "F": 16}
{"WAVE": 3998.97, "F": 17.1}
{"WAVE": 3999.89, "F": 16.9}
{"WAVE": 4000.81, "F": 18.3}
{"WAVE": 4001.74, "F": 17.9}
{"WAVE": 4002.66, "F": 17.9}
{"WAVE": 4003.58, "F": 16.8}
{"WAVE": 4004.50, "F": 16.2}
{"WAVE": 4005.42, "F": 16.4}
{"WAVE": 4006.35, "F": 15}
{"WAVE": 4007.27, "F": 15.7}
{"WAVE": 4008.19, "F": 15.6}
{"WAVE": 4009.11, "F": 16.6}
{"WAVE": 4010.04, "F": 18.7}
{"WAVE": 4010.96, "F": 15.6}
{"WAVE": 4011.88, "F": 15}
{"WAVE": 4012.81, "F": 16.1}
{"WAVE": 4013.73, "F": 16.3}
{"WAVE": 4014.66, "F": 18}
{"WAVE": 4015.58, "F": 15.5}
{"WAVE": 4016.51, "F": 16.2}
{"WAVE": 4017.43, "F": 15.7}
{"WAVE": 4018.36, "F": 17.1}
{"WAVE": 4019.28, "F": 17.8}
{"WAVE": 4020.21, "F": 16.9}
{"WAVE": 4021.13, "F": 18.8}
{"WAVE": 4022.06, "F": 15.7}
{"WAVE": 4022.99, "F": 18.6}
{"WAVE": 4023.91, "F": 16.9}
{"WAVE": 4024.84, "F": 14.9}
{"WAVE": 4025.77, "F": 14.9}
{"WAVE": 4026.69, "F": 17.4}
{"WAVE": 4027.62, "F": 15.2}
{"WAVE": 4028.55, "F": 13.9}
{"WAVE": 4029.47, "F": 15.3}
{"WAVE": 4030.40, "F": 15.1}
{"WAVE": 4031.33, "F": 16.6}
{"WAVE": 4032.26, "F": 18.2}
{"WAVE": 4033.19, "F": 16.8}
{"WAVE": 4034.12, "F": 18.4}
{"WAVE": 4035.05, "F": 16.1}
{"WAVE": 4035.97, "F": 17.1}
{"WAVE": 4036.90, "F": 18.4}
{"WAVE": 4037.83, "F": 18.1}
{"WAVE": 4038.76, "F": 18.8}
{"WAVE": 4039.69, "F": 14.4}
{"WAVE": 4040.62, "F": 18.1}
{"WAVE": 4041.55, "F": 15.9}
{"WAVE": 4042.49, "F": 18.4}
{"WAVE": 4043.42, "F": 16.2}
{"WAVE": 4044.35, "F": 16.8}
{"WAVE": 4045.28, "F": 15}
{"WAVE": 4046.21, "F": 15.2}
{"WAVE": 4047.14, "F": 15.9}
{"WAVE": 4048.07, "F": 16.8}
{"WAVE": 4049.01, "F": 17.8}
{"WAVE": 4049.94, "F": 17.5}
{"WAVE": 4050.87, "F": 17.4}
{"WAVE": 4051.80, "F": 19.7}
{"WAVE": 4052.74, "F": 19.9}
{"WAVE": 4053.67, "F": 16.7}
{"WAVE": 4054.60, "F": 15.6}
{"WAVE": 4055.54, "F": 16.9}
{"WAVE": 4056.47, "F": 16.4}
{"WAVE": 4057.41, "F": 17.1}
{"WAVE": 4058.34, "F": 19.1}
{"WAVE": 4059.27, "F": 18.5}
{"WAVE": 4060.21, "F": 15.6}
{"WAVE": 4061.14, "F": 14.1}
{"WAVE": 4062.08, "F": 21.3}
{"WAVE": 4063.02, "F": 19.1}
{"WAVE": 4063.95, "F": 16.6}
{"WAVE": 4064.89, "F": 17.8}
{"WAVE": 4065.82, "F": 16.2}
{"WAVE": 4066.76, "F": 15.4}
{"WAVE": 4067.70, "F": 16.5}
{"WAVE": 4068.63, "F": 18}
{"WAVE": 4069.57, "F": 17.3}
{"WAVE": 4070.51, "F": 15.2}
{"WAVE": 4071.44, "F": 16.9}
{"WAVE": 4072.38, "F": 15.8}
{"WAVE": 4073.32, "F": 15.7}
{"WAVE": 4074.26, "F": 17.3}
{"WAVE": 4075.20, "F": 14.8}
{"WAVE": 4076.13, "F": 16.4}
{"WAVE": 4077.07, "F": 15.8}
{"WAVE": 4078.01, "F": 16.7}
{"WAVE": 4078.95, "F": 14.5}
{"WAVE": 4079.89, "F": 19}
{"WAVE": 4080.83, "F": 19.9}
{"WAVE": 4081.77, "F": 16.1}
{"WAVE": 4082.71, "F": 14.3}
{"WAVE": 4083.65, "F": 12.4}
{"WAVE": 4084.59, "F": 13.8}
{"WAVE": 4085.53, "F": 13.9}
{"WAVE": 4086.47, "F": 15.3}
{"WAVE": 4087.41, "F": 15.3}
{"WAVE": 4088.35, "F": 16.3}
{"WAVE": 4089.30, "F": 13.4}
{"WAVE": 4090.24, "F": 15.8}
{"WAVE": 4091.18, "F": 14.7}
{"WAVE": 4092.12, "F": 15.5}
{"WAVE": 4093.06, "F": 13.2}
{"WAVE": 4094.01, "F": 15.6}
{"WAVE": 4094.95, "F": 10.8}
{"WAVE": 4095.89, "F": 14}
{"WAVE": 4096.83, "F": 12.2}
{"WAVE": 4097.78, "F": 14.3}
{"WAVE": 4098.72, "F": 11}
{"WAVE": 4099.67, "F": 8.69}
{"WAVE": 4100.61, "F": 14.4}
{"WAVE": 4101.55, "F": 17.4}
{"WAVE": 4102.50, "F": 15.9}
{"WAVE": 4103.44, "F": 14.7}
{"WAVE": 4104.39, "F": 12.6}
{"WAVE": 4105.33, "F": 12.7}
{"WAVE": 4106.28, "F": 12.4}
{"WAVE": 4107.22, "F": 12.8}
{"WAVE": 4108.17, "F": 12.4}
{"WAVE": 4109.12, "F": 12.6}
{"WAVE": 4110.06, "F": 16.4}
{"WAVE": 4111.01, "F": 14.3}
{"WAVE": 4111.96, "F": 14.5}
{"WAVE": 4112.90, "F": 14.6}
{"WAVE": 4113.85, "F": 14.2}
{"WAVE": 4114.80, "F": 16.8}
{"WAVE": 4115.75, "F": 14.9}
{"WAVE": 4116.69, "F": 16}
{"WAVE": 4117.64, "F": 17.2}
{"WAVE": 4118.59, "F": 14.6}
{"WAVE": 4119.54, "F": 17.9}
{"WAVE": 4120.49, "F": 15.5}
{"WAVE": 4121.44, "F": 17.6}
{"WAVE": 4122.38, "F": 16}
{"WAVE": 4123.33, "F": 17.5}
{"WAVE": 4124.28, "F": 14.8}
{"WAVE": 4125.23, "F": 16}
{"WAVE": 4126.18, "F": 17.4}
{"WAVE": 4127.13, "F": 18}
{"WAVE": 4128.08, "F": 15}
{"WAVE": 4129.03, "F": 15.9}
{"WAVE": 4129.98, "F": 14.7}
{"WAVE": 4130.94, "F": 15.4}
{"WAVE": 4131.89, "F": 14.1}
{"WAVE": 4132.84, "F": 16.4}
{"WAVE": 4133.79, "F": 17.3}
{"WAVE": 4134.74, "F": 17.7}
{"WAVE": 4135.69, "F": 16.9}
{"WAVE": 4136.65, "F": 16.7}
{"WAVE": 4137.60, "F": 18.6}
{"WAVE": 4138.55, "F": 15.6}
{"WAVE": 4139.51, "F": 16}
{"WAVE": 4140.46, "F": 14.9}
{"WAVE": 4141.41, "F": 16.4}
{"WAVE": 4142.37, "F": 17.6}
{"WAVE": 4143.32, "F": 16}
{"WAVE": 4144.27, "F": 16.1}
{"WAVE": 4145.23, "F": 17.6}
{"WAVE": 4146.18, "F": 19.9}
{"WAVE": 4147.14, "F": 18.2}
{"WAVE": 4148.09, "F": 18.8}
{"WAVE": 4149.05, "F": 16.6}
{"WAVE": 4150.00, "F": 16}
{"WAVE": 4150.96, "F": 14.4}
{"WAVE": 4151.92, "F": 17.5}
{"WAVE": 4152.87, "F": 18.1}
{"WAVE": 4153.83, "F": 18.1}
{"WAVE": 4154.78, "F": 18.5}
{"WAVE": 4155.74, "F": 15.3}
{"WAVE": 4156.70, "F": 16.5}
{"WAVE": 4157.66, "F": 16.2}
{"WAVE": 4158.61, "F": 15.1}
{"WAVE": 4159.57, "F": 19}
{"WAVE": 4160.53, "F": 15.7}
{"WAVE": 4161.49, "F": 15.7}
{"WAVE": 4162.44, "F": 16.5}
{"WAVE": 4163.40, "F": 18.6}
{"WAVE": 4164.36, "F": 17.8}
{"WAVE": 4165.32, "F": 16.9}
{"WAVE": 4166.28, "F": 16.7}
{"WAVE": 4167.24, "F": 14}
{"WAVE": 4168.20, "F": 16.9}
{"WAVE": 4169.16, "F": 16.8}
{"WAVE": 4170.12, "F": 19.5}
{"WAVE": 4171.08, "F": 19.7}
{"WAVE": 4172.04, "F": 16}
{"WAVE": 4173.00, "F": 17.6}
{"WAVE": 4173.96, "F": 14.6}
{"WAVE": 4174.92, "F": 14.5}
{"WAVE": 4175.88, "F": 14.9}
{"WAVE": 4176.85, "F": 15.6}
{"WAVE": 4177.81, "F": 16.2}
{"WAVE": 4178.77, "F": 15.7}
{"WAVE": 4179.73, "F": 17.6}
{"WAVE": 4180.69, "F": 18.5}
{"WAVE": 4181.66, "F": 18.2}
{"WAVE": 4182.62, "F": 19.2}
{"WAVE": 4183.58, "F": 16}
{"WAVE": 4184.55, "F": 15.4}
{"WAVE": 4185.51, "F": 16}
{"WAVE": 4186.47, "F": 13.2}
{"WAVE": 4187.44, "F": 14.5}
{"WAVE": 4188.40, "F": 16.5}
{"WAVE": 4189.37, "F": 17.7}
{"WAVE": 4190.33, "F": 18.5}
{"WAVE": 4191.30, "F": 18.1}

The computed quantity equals 5.51 Ang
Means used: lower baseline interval 16.9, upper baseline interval 16.7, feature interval 14.4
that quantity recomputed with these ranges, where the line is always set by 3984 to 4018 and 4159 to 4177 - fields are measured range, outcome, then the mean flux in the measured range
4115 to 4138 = 0.3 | 16.3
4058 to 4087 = 0.0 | 16.4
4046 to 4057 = -0.6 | 17.2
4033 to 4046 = -0.5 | 17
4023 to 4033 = 0.2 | 16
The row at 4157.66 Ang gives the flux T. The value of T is 16.2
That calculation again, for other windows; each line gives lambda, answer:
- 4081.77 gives 16.1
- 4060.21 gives 15.6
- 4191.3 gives 18.1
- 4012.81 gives 16.1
